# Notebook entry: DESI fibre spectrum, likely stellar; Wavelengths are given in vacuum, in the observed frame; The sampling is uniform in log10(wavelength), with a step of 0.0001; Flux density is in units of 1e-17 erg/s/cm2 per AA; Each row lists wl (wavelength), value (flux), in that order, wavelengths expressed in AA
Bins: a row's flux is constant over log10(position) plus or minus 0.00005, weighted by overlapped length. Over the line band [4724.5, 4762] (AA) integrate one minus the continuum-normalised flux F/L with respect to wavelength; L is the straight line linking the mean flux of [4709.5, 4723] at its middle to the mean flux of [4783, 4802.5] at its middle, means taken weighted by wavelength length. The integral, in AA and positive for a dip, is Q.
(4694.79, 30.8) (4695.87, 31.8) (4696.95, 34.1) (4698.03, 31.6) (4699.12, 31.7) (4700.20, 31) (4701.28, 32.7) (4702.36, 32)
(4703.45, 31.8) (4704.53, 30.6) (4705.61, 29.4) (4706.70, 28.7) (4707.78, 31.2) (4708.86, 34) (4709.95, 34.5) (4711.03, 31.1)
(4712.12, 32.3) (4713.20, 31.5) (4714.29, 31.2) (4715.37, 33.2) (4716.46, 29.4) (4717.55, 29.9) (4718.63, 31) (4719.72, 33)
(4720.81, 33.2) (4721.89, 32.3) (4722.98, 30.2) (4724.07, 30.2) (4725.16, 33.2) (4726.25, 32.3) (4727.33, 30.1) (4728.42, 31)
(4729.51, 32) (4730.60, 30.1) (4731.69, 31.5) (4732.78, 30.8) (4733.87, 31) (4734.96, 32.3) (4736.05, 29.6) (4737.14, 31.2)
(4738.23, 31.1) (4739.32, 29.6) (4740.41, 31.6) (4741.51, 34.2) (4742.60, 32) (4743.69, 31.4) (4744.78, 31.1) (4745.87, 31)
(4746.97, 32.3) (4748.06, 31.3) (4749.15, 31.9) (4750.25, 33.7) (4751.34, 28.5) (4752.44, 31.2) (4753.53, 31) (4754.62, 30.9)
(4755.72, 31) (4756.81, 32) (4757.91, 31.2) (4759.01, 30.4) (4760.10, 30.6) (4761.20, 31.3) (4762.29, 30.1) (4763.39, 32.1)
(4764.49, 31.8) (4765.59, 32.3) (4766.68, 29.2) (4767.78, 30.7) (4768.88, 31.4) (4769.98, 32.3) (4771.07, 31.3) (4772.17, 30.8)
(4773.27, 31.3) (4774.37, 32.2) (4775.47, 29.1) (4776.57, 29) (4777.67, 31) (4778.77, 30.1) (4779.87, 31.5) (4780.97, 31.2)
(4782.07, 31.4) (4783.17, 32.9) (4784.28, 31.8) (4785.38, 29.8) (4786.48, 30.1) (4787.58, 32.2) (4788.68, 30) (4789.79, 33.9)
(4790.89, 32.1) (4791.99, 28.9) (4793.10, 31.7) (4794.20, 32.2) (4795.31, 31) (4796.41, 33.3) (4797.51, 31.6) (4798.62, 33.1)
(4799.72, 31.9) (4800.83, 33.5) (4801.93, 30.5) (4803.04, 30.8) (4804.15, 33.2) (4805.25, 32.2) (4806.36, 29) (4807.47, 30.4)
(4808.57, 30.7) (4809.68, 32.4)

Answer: 0.5 AA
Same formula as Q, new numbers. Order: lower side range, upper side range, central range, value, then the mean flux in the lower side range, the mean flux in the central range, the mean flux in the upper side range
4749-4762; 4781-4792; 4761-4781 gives 0.2 AA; 31.1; 31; 31.4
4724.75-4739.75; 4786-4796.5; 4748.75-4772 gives 0.1 AA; 31.1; 31.2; 31.5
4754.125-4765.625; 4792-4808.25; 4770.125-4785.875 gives 0.2 AA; 31.2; 31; 31.6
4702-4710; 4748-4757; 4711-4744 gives -0.1 AA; 31.3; 31.4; 31.3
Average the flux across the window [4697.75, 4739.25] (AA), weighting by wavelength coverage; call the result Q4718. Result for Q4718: 31.4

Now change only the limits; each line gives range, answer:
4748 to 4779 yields 31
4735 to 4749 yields 31.4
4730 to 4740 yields 30.8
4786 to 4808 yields 31.6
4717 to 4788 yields 31.2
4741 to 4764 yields 31.4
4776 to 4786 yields 31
